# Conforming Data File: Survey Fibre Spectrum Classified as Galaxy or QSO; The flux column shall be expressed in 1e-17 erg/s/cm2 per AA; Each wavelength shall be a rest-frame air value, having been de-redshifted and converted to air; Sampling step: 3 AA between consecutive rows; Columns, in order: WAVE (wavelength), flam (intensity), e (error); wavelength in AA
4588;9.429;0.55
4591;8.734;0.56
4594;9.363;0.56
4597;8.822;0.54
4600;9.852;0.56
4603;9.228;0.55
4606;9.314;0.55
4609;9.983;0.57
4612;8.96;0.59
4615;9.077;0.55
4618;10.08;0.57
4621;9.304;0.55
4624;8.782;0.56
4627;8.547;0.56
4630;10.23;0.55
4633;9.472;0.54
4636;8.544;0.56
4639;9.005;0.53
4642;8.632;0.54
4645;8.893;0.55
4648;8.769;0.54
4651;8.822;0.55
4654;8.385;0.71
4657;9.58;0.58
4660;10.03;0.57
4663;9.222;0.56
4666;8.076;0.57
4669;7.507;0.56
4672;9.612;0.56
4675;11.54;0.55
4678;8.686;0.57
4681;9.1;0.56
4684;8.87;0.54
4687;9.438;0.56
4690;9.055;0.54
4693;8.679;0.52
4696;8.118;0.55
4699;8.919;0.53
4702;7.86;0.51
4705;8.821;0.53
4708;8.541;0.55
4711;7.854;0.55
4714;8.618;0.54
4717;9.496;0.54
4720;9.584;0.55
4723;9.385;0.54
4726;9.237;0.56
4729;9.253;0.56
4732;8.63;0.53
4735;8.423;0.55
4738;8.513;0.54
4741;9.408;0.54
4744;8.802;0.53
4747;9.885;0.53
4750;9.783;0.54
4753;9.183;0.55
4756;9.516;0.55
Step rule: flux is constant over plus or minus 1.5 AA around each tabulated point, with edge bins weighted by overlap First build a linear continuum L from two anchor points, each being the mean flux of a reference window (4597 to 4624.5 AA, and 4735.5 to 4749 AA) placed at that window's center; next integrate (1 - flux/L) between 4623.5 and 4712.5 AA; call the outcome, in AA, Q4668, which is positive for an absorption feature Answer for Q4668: 3.4 AA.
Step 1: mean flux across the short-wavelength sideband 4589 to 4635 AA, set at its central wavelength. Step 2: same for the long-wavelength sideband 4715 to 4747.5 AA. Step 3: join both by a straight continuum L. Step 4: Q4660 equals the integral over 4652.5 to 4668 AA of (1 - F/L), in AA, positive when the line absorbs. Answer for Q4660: 0.4 AA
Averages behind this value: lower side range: 9.31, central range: 9.01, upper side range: 9.12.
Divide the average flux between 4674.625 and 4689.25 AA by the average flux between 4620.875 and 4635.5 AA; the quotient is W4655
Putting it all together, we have 1.01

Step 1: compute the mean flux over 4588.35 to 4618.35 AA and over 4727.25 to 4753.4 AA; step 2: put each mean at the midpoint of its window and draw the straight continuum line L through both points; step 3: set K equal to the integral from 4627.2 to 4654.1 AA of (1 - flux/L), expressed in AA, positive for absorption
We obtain 0.8 AA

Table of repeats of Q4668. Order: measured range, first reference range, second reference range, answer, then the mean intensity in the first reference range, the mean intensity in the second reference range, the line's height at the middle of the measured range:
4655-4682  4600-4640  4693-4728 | -0.7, 9.3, 8.77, 9.01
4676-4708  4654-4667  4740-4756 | 1.6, 9.17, 9.42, 9.26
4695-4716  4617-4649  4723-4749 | 1.5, 9.1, 9.05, 9.07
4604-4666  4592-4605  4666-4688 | 0.5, 9.29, 9.17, 9.23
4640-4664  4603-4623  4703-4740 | 0.5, 9.42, 8.86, 9.22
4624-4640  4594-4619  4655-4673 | 0.1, 9.4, 8.97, 9.21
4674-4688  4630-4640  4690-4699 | -1.2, 9.19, 8.59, 8.73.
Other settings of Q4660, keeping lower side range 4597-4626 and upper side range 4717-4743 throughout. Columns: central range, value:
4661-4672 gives 0.8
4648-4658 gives 0.4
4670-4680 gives -0.6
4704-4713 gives 0.7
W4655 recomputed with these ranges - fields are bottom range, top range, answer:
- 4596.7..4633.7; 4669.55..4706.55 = 0.96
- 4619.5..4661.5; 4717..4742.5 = 1.00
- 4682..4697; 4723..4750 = 1.02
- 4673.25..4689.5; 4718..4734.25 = 0.97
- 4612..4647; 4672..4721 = 0.98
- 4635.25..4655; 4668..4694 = 1.05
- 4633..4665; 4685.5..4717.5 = 0.96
